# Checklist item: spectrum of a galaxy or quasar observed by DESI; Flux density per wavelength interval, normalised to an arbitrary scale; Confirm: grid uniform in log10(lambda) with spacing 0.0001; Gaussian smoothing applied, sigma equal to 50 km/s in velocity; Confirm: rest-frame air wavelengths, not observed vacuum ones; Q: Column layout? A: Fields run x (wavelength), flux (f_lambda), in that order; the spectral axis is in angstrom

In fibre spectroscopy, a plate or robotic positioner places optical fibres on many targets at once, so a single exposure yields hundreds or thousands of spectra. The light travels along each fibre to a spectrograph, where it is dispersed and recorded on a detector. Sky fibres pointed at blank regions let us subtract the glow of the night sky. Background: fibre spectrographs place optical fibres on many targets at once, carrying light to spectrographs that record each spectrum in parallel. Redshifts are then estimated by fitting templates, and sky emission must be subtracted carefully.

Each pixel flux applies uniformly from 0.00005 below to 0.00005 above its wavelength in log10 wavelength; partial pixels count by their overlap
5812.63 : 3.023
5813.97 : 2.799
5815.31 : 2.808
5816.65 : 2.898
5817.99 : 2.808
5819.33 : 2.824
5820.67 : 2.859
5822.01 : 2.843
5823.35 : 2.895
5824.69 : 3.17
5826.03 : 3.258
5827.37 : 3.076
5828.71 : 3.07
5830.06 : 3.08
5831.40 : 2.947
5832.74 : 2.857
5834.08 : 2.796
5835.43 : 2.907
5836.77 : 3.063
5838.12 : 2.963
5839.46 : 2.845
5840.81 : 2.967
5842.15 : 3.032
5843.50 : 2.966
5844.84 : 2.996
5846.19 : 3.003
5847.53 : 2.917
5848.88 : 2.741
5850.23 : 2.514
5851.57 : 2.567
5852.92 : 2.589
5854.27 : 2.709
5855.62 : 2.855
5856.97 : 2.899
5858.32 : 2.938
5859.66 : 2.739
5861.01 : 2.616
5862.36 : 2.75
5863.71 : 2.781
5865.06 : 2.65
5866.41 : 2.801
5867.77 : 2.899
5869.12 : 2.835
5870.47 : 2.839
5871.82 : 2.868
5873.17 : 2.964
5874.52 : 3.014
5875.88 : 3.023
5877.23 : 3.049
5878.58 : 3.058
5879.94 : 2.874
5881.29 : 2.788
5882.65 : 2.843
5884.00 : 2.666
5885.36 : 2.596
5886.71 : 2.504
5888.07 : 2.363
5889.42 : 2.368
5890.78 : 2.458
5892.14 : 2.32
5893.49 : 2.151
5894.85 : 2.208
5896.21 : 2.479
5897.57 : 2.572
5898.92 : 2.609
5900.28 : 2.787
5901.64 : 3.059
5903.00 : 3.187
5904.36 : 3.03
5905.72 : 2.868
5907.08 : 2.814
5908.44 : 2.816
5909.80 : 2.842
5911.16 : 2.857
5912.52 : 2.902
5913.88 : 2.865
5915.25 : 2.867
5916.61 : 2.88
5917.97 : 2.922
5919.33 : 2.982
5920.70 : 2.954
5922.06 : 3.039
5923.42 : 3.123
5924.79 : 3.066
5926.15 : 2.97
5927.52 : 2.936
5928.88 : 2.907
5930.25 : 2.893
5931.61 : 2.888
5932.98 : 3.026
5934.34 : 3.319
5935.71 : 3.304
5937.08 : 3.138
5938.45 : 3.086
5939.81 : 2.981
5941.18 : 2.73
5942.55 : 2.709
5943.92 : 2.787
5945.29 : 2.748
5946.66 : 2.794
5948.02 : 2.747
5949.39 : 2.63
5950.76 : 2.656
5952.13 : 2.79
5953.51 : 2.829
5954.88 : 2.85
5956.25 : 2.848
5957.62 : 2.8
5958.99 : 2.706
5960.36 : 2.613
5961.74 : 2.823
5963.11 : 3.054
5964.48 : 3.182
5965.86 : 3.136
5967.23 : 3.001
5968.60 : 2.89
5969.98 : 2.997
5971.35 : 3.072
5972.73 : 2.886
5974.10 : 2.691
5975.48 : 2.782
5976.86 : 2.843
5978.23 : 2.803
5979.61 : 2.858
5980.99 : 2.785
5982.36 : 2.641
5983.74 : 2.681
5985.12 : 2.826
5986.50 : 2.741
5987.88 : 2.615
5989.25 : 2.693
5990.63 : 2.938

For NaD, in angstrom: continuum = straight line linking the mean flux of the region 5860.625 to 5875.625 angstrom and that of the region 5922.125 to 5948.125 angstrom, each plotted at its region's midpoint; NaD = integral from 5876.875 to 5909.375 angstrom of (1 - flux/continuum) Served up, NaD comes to 2.2 angstrom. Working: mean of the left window 2.83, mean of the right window 2.96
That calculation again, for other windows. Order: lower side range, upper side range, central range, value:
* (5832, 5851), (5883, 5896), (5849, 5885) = -2.4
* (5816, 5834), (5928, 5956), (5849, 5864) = 1.1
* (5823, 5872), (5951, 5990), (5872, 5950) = 0.6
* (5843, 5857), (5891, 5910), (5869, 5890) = -0.5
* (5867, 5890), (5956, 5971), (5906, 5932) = -0.6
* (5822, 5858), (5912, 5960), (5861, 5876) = 0.4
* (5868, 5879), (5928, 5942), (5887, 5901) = 2.5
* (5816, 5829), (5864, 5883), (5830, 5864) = 1.0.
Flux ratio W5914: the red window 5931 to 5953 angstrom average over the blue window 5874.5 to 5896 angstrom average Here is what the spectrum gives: 1.10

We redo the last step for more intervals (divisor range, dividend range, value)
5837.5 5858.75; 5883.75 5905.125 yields 0.91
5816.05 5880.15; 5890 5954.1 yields 0.98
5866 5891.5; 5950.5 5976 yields 1.04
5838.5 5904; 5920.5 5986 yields 1.05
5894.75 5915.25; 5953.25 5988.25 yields 1.01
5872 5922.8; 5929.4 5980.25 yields 1.04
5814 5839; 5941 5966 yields 0.95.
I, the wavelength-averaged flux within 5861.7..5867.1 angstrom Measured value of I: 2.74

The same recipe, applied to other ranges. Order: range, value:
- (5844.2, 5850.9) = 2.83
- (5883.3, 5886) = 2.63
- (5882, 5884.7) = 2.75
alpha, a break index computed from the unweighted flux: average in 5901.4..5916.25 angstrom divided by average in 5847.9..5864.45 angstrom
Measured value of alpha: 1.1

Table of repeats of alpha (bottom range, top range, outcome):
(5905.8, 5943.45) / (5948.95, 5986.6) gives 0.96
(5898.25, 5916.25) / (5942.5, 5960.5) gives 0.96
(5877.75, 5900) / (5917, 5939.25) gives 1.18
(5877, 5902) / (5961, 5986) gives 1.11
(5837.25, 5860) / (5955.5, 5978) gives 1.02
